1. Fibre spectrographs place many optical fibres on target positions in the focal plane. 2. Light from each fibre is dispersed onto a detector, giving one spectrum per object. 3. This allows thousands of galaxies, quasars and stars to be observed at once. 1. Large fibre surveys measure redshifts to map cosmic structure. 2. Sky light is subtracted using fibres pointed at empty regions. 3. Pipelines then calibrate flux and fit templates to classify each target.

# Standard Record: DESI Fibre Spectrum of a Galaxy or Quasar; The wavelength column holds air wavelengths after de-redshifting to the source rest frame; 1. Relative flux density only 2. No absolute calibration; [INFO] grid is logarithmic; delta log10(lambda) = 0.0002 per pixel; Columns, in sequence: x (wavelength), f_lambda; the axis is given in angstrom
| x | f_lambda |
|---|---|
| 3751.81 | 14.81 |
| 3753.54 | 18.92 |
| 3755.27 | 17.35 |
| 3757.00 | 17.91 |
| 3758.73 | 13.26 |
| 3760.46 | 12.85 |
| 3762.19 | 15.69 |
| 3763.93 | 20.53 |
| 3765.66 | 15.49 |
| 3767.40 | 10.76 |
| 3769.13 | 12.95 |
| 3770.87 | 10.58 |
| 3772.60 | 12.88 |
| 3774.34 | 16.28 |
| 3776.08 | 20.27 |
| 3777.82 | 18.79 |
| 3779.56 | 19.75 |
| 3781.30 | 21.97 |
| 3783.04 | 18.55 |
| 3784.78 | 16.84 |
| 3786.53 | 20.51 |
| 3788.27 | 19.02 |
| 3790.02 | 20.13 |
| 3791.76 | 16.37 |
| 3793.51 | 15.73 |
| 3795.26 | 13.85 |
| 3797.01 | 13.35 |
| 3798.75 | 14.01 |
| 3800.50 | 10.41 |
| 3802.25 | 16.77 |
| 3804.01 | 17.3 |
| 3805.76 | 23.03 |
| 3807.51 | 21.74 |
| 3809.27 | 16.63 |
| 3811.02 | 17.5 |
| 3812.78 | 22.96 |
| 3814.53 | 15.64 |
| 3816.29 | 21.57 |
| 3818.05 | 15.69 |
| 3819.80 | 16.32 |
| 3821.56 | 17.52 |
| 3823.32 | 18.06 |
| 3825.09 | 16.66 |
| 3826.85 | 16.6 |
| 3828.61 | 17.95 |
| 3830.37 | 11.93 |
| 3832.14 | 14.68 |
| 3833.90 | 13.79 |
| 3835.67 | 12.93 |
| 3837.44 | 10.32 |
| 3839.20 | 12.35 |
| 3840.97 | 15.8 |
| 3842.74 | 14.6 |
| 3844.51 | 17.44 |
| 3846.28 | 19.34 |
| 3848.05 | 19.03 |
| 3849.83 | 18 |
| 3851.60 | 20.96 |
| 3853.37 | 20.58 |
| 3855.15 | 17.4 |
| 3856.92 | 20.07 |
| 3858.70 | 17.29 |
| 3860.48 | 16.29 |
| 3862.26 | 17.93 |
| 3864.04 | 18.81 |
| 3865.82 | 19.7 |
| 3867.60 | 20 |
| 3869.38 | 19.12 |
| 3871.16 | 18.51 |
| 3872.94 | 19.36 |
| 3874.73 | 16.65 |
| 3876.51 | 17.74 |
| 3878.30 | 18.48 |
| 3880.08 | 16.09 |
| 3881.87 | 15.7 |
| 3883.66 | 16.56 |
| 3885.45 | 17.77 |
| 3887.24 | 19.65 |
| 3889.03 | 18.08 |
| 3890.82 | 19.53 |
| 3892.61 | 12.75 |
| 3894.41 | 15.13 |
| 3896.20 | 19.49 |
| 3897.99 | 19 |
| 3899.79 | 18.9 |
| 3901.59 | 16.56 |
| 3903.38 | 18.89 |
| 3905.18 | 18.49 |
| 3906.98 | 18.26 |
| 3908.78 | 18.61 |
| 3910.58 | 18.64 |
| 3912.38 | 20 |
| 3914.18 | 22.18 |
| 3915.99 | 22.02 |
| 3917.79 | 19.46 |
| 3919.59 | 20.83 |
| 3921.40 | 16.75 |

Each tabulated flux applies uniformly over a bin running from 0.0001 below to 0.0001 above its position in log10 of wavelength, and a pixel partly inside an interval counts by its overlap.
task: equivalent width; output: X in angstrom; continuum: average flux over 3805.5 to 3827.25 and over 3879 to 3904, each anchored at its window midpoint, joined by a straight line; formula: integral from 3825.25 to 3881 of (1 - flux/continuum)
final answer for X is 2.5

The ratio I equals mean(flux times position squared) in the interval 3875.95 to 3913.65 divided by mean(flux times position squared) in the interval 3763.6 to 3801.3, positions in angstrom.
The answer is 1.16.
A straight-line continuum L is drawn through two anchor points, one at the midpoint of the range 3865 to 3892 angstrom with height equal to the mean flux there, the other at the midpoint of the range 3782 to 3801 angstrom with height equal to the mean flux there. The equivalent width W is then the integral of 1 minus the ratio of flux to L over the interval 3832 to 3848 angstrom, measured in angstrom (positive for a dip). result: 2.37 angstrom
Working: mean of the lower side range 16.4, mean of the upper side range 18.1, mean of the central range 14.8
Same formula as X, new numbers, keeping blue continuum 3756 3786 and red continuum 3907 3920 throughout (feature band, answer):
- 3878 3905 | 2.8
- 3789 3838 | 2.6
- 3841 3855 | 0.0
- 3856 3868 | 0.1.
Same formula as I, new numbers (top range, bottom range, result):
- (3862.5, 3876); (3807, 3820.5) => 1.05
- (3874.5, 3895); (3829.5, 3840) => 1.38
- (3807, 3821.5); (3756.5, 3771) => 1.30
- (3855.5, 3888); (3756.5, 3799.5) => 1.16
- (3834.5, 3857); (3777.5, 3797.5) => 0.96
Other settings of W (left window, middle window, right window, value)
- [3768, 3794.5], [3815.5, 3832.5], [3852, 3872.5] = 1.3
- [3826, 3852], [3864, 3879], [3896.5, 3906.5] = -1.4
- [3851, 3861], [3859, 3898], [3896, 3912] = 1.8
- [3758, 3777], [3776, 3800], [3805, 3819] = -1.3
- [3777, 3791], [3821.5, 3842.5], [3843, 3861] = 4.5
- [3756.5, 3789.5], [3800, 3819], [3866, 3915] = -1.3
